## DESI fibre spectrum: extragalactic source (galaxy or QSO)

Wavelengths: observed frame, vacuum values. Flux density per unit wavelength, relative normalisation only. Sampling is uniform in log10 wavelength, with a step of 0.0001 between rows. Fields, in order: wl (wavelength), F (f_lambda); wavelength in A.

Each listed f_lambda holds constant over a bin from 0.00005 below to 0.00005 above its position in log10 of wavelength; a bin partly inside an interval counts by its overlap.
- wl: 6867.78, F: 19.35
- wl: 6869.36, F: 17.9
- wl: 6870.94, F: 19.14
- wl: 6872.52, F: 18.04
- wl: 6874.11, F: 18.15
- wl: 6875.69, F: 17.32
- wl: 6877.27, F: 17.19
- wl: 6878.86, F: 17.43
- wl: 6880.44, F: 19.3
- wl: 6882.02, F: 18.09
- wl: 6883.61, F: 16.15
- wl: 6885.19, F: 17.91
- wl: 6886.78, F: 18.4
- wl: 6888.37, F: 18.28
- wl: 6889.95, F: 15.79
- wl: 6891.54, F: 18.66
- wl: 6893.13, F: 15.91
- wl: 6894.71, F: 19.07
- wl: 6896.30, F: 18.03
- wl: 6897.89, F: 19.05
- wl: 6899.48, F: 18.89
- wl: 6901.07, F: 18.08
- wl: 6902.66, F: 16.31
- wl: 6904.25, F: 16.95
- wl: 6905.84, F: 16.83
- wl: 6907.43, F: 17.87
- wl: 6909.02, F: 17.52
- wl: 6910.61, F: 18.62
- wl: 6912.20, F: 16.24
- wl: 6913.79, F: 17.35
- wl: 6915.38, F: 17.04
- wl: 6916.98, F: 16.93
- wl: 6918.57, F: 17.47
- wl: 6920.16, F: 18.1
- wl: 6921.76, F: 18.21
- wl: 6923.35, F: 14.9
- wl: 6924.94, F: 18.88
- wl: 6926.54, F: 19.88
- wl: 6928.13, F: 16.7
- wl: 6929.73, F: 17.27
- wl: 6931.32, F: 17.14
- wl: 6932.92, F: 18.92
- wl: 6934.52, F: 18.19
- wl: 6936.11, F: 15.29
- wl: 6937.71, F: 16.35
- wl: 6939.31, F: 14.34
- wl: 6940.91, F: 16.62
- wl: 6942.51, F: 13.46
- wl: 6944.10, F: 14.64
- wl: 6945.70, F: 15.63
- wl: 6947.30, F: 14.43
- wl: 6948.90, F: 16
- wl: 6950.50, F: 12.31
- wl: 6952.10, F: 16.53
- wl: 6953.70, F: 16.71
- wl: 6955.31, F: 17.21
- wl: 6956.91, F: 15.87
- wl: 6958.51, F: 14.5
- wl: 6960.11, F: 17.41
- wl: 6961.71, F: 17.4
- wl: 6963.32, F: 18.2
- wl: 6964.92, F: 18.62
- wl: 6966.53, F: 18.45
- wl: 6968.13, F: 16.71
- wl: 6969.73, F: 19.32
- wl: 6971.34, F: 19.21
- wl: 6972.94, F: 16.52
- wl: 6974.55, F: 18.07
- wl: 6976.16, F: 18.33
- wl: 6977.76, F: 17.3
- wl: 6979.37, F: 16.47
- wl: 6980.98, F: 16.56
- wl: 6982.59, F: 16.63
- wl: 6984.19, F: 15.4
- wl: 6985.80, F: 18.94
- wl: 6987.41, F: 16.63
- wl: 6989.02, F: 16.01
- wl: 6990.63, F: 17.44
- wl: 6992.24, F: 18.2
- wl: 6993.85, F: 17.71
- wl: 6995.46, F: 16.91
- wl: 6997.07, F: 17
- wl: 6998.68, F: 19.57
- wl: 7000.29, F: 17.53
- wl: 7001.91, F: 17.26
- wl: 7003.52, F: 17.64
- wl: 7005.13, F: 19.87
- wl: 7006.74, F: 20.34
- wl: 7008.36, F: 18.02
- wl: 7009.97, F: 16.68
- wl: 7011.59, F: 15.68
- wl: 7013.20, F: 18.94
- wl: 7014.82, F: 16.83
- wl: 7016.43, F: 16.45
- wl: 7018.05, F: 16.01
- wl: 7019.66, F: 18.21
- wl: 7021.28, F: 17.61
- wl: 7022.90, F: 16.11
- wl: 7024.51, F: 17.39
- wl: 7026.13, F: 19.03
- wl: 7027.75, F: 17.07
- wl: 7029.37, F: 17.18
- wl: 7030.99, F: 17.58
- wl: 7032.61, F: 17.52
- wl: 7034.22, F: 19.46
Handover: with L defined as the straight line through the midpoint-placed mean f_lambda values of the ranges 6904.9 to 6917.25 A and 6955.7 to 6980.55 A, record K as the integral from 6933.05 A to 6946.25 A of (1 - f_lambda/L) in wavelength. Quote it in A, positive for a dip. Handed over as 1.3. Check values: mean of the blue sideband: 17.3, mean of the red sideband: 17.5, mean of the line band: 15.7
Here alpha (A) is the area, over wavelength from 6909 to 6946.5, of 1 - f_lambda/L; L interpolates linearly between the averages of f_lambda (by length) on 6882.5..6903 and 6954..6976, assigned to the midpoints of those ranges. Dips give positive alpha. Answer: 1.59 A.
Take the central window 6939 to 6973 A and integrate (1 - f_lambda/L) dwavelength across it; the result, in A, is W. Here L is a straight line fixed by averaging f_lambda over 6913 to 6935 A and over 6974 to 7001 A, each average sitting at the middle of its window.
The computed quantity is 2.1 A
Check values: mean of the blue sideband 17.6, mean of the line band 16.4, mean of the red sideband 17.3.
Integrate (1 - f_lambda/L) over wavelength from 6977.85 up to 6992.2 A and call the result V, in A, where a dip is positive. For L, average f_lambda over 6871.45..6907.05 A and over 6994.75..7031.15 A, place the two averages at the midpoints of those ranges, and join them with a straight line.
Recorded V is 0.6 A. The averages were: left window 17.7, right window 17.6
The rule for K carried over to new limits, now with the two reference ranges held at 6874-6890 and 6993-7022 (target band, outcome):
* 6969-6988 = 0.3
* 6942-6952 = 1.8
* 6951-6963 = 0.8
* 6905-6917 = 0.3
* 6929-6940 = 0.6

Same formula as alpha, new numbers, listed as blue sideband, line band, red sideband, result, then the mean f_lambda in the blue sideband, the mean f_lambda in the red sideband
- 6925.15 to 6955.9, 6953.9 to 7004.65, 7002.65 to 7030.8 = -1.4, 16.2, 17.6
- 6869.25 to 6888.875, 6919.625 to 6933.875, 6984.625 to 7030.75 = 0.0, 17.9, 17.6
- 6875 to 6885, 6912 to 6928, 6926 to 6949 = -0.8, 17.6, 16.3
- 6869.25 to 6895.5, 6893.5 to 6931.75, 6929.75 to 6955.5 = -1.8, 17.8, 15.9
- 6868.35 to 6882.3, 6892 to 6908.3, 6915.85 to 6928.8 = 0.1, 18.1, 17.6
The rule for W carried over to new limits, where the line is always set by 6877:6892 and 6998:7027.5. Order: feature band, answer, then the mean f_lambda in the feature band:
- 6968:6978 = -0.2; 18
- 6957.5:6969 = 0.3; 17.3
